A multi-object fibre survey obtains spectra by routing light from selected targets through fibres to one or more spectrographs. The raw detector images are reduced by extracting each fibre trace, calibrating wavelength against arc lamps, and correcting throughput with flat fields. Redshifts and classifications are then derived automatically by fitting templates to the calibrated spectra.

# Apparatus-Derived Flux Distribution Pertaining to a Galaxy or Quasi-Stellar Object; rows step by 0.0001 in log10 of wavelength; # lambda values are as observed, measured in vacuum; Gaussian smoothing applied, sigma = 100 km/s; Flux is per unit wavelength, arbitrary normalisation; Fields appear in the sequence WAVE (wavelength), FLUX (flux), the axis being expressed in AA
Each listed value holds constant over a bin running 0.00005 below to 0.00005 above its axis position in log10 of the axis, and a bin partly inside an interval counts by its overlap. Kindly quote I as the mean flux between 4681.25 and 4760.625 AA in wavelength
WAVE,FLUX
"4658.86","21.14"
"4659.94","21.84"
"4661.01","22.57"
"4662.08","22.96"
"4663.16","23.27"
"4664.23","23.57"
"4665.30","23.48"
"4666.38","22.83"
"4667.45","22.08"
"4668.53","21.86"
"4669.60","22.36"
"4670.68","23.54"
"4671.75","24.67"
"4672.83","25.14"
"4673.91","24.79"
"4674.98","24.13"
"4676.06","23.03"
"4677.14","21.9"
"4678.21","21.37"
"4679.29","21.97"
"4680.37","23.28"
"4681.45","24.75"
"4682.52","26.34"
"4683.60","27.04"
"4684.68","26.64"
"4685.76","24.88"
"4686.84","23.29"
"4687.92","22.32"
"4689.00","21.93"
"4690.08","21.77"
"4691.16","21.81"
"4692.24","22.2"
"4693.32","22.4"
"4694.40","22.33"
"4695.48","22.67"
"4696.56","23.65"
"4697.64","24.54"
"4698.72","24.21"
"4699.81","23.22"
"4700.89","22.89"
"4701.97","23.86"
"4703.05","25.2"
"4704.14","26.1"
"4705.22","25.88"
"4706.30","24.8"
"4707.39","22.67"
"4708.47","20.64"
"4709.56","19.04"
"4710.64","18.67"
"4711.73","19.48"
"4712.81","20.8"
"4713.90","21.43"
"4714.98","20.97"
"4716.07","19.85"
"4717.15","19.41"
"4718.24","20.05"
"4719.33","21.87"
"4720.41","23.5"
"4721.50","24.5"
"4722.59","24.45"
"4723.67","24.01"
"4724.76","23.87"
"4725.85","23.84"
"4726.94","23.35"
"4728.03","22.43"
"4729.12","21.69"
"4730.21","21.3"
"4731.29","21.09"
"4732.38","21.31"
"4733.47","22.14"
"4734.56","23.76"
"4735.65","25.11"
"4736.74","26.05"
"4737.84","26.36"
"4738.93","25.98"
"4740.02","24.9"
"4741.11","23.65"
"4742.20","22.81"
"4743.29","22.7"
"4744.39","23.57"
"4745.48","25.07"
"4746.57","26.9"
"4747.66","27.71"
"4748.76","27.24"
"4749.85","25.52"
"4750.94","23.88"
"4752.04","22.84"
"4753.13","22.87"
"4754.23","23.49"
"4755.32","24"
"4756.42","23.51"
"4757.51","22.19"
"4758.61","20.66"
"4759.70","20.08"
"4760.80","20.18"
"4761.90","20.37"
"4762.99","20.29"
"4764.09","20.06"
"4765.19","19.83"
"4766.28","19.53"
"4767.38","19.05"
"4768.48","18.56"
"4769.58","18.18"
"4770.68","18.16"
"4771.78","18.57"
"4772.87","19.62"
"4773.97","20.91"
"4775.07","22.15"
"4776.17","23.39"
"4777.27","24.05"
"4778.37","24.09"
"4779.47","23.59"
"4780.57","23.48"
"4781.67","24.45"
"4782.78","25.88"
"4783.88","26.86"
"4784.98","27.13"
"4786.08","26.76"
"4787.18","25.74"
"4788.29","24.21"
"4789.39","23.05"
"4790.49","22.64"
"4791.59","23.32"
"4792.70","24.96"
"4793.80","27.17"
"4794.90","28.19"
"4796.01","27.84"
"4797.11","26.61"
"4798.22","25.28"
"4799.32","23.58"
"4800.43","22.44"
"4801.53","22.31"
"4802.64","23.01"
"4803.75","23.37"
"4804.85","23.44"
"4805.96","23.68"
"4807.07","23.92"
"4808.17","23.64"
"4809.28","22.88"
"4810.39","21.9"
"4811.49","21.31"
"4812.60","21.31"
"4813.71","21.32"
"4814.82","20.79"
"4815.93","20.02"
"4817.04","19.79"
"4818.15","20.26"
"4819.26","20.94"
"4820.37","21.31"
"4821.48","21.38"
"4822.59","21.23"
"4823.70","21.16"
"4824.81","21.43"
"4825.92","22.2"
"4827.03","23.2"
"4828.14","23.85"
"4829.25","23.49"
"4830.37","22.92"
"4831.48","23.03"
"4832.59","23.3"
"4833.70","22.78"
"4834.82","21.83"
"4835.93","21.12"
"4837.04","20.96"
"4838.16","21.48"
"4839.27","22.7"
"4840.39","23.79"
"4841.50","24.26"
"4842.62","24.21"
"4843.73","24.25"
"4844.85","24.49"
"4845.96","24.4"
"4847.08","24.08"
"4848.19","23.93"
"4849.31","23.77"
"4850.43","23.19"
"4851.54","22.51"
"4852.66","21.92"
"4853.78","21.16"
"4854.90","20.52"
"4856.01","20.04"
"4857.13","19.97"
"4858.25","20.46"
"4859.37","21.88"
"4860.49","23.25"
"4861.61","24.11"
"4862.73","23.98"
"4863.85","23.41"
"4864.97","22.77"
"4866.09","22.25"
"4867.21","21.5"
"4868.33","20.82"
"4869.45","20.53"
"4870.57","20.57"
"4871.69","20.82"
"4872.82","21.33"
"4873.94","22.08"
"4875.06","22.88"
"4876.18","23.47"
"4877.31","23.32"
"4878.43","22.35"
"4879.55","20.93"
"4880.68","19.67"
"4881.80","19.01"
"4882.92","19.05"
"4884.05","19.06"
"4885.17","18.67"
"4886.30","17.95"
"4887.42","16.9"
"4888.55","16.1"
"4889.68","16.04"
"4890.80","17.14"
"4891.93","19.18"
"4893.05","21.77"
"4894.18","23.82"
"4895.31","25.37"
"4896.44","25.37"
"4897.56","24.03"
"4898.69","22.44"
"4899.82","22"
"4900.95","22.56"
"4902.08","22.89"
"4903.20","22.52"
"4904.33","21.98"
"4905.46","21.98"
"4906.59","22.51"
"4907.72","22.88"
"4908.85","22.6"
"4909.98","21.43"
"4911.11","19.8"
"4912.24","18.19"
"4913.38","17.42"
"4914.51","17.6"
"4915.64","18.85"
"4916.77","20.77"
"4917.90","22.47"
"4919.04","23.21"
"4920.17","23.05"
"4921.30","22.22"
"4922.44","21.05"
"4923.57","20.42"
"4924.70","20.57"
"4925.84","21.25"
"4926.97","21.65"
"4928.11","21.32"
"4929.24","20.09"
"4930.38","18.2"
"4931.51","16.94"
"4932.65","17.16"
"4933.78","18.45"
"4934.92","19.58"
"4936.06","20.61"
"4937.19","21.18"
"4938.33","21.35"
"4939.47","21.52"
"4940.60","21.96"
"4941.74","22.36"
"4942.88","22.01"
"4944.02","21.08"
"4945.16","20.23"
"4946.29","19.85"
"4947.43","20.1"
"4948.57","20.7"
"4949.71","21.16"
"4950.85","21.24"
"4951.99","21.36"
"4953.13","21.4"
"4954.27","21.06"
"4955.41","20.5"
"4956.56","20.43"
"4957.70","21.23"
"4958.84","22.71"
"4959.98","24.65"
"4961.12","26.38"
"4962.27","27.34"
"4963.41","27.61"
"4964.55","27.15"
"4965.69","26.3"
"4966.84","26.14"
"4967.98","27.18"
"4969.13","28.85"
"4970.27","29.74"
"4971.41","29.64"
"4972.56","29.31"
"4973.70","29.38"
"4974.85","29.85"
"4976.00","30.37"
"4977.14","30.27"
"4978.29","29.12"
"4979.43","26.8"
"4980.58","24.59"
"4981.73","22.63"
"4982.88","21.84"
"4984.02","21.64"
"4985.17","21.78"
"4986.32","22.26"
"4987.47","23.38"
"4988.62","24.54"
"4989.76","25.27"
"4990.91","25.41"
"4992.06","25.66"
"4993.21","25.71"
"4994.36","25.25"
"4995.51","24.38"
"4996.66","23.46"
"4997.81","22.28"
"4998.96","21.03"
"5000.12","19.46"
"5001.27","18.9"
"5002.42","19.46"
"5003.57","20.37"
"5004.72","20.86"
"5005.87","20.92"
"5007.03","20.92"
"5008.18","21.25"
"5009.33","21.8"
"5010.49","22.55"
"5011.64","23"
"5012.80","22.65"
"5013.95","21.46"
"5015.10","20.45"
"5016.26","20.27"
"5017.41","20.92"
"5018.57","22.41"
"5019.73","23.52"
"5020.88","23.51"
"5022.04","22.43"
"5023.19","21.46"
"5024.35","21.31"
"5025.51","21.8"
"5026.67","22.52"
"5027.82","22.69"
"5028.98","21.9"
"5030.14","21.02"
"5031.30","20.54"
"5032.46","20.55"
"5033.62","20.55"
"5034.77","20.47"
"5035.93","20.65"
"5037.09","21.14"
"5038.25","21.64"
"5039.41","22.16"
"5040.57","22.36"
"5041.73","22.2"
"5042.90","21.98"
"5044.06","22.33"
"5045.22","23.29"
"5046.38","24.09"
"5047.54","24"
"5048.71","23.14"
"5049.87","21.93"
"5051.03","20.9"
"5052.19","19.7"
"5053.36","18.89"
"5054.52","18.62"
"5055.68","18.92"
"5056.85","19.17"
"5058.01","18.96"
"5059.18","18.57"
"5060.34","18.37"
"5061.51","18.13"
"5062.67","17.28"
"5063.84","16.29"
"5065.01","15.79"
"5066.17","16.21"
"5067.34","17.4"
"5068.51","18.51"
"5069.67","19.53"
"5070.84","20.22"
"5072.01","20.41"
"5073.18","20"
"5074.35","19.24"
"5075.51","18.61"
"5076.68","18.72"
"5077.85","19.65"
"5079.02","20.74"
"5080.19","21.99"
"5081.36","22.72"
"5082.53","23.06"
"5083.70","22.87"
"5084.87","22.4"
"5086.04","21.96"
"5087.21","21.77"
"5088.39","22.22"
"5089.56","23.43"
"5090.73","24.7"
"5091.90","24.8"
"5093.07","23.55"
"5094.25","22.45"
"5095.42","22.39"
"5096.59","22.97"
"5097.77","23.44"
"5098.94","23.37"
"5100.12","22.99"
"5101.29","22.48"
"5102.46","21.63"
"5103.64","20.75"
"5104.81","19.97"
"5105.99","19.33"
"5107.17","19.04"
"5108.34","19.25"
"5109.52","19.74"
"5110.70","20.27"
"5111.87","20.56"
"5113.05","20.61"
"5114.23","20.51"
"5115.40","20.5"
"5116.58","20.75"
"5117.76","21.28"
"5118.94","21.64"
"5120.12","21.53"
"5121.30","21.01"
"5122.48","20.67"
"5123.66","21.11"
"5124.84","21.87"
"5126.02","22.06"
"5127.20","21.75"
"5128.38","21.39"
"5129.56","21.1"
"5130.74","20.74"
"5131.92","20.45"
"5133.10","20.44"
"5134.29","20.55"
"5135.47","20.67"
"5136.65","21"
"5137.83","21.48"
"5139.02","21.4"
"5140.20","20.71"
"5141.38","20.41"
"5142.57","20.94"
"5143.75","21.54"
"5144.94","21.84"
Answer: 23.2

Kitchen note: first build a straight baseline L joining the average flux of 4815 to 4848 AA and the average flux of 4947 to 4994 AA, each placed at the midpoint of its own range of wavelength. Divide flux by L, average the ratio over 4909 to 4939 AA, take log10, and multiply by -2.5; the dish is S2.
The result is 0.19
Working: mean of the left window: 22.4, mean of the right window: 25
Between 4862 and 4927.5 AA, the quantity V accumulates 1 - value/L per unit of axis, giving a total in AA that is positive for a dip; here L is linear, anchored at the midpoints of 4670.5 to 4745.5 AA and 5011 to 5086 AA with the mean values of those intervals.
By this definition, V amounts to 2.05 AA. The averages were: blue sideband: 23.1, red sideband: 20.8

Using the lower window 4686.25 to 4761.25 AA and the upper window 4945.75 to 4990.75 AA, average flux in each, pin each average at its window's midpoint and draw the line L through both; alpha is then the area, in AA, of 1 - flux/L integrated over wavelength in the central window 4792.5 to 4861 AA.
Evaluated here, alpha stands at 2.9 AA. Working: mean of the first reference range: 23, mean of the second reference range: 24.8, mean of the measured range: 22.8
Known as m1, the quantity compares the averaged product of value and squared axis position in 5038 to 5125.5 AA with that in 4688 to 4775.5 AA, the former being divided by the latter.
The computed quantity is 1.07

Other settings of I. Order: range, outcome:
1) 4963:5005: 25.1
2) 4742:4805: 23.2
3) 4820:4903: 21.9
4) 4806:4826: 21.5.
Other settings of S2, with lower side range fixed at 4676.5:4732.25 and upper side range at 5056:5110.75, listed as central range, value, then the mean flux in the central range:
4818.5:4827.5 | 0.03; 21.6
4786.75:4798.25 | -0.14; 25.4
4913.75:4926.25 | 0.03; 21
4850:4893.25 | 0.05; 20.8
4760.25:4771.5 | 0.16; 19.4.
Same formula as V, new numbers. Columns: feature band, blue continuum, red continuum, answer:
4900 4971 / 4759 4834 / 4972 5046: 2.7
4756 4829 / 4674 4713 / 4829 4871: 0.7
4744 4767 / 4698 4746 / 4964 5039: 0.2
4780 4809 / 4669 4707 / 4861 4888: -3.2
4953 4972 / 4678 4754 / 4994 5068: -3.4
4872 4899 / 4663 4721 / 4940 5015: 3.1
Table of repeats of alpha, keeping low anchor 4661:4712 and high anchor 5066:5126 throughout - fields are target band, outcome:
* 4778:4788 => -1.13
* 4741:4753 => -0.93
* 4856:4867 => 0.02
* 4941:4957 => 0.67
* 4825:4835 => -0.19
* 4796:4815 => -0.46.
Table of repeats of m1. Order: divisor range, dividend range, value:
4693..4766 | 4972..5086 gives 1.08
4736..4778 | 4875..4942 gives 0.98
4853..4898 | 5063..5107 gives 1.08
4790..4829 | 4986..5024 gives 1.06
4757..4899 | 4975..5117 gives 1.07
